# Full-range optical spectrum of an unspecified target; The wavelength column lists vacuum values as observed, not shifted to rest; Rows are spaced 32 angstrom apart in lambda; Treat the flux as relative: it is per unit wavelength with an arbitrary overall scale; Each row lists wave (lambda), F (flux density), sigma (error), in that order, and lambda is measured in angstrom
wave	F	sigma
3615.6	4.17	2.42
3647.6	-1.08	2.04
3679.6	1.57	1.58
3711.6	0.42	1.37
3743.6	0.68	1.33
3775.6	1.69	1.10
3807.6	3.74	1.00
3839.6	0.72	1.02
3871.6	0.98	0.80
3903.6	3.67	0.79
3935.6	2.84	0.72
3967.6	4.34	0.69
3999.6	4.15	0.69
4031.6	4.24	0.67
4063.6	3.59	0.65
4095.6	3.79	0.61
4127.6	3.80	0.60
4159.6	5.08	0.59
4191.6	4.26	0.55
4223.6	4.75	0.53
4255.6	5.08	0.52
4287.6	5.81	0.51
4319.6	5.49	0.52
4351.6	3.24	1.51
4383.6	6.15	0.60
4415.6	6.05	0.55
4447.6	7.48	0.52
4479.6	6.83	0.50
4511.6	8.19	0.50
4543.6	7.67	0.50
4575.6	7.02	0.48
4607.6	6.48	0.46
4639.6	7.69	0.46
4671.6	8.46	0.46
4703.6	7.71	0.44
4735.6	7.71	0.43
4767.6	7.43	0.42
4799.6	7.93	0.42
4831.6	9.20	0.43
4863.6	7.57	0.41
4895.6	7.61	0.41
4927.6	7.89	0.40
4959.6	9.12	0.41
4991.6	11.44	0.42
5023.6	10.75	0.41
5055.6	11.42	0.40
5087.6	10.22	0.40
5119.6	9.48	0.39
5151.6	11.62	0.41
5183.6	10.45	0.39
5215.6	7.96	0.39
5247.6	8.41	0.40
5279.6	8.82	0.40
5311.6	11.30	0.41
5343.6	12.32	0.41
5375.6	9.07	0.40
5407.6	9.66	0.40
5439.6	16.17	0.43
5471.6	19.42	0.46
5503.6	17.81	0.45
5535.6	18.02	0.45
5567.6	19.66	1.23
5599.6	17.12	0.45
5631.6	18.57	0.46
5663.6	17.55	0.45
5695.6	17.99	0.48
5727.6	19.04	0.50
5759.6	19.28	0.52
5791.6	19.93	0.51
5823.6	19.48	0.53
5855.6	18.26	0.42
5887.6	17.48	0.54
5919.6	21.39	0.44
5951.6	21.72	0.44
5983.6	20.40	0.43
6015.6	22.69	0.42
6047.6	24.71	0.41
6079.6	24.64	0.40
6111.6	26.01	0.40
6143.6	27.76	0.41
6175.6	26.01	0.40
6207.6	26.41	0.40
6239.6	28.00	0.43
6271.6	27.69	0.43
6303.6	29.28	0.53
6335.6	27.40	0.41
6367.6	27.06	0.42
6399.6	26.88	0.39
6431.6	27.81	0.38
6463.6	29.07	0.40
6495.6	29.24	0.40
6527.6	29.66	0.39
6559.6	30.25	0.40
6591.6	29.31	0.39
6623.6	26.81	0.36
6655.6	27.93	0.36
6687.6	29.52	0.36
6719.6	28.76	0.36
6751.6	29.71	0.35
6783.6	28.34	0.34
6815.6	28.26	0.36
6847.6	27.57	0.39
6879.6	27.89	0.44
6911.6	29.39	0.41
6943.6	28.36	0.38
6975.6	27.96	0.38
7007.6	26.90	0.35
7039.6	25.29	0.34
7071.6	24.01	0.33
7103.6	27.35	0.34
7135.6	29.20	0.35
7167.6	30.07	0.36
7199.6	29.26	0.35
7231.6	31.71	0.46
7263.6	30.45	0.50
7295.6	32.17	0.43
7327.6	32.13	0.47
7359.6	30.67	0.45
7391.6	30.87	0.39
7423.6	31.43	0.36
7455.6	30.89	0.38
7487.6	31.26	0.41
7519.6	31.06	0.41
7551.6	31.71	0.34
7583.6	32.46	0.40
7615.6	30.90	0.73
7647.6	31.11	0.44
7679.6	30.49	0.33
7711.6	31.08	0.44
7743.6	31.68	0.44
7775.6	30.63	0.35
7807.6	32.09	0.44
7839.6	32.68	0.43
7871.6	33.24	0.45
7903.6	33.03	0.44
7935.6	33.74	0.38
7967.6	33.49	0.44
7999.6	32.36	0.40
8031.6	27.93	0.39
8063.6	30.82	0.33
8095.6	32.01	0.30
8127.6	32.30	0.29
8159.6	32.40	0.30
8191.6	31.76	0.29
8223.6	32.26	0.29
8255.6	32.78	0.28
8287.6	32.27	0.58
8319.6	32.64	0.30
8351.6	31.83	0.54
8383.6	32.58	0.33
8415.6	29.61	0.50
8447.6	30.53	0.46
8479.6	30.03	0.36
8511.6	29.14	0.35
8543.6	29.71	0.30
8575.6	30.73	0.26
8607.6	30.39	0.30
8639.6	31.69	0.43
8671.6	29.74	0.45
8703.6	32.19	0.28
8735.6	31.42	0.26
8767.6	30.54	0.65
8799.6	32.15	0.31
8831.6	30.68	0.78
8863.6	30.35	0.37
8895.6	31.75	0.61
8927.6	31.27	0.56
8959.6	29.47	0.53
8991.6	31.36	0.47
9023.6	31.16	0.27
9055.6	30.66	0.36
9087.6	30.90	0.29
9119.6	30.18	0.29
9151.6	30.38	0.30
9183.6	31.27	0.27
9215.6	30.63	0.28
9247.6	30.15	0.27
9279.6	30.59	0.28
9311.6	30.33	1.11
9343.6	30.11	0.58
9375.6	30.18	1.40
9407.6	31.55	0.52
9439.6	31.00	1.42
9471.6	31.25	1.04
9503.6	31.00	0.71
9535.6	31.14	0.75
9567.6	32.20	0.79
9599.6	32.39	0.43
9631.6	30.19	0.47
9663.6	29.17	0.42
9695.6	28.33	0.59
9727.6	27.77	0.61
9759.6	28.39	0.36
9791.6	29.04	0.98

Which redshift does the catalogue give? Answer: 0.36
